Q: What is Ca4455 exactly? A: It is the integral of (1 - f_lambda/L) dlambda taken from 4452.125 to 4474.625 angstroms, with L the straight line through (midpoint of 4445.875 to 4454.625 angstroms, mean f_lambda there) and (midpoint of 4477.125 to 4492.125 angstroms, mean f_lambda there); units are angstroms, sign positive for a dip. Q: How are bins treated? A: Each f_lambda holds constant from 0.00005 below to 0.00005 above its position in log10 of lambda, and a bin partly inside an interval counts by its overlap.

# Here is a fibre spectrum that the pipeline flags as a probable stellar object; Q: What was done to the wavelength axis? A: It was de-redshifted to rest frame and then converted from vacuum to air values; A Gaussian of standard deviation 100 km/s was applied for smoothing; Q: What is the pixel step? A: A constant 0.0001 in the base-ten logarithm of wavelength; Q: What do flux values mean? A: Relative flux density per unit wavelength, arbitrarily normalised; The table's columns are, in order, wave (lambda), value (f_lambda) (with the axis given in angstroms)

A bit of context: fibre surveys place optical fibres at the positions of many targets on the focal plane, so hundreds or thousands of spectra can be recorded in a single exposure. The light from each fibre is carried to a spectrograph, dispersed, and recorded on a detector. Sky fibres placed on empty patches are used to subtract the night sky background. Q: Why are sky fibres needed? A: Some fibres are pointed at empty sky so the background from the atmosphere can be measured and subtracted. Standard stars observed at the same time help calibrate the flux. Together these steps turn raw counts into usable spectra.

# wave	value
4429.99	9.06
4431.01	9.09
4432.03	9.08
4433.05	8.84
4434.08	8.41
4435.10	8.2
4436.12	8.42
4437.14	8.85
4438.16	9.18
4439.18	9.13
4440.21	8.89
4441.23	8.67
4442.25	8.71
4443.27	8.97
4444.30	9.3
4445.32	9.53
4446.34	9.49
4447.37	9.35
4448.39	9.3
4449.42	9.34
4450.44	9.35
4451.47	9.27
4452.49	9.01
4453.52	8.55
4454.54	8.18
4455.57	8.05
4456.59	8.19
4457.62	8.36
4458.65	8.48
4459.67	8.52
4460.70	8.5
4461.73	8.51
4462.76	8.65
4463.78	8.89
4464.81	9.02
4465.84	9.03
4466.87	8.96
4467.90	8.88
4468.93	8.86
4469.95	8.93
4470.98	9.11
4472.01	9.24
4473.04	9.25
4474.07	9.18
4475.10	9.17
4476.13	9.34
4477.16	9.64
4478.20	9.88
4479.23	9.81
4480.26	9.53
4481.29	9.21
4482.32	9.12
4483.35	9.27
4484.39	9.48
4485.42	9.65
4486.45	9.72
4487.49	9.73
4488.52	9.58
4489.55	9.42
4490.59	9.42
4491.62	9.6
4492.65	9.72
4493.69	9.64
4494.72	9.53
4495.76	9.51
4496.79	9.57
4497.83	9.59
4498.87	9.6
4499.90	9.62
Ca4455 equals 1.3 angstroms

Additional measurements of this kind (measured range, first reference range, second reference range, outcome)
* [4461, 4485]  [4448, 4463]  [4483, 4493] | 0.0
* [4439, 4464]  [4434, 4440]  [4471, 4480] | 0.4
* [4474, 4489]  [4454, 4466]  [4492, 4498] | -0.5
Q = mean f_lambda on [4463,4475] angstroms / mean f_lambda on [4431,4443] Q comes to 1.03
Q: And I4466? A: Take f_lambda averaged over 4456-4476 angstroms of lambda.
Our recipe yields 8.84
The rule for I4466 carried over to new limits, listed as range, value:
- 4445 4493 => 9.13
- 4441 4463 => 8.83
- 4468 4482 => 9.31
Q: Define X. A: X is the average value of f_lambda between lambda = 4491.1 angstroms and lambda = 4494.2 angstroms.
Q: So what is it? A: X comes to 9.66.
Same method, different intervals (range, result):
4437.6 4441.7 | 8.97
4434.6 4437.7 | 8.52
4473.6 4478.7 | 9.43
